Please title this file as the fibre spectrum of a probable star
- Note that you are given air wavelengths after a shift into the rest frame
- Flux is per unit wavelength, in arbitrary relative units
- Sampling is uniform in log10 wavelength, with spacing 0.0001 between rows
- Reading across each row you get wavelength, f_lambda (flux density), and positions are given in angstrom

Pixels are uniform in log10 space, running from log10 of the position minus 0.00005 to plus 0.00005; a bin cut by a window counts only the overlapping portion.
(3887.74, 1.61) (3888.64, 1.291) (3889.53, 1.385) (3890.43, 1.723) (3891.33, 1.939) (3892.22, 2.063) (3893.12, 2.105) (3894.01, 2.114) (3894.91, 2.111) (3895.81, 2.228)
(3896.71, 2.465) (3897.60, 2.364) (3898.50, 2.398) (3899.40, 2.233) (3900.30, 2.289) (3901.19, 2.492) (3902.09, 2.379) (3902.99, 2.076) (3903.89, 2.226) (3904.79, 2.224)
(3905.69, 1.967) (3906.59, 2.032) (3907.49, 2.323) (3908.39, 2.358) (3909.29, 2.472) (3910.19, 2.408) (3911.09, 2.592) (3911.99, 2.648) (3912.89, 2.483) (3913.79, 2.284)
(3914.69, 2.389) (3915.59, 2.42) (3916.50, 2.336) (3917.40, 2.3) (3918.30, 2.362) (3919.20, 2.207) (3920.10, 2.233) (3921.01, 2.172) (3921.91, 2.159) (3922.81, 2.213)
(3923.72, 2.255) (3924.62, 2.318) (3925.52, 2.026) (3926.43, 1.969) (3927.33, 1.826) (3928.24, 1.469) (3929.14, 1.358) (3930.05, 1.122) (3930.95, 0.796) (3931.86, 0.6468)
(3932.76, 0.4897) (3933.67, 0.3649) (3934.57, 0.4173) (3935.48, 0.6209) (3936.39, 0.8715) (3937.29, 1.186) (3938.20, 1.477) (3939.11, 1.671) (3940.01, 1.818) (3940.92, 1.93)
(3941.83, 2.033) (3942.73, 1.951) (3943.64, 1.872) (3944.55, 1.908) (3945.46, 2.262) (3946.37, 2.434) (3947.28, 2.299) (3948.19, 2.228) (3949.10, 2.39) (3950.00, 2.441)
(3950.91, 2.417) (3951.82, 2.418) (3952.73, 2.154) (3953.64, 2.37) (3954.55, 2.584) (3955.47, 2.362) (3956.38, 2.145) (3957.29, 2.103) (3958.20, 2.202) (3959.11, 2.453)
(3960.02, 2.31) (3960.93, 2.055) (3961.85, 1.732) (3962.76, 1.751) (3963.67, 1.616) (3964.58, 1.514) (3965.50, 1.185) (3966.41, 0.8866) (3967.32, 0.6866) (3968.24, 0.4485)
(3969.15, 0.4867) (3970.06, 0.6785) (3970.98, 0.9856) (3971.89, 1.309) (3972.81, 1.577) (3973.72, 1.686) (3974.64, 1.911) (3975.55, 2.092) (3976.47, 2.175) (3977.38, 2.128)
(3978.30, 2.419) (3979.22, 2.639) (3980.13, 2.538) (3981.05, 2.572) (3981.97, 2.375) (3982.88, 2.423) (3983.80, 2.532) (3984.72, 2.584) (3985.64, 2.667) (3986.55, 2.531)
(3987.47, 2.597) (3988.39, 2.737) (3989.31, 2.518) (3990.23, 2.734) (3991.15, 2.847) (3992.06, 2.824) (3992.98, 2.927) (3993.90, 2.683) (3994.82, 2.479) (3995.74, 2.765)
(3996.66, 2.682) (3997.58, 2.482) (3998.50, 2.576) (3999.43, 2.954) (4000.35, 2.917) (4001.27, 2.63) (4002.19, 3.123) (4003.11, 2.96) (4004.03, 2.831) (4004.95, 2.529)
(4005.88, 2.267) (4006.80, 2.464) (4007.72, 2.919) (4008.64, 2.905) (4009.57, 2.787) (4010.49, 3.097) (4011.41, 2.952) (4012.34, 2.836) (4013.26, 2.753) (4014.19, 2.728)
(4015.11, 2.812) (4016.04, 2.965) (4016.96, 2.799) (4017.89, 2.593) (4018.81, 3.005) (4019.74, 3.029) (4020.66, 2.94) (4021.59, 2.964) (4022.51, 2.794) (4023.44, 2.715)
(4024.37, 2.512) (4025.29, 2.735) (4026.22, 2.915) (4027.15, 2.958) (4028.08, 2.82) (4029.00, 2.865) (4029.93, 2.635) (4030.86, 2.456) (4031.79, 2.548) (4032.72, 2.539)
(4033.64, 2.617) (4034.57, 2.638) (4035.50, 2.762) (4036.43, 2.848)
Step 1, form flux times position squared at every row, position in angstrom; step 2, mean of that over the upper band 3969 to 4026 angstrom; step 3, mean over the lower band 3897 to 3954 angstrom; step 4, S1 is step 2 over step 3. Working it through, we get 1.3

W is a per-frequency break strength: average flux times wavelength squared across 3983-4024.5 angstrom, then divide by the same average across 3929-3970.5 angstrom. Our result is 1.73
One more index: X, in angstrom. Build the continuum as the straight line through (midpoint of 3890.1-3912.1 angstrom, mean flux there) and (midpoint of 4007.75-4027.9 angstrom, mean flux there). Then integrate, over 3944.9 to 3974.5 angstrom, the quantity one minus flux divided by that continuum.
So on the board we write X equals 8.4 angstrom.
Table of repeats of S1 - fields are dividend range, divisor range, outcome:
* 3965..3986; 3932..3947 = 1.25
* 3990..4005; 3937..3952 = 1.39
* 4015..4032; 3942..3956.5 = 1.28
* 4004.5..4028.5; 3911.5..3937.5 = 1.70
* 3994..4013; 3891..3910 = 1.30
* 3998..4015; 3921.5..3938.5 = 2.16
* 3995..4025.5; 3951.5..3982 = 1.56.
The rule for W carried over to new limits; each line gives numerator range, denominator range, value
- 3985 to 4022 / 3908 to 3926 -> 1.24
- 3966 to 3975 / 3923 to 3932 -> 0.66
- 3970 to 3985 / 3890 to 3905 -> 0.98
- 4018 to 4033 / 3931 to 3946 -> 2.17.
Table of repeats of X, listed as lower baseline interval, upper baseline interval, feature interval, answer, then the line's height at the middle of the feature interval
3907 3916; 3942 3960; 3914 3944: 8.72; 2.36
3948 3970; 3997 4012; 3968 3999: 1.82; 2.35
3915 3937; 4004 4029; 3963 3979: 5.77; 2.21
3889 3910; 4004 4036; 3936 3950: 2.80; 2.38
